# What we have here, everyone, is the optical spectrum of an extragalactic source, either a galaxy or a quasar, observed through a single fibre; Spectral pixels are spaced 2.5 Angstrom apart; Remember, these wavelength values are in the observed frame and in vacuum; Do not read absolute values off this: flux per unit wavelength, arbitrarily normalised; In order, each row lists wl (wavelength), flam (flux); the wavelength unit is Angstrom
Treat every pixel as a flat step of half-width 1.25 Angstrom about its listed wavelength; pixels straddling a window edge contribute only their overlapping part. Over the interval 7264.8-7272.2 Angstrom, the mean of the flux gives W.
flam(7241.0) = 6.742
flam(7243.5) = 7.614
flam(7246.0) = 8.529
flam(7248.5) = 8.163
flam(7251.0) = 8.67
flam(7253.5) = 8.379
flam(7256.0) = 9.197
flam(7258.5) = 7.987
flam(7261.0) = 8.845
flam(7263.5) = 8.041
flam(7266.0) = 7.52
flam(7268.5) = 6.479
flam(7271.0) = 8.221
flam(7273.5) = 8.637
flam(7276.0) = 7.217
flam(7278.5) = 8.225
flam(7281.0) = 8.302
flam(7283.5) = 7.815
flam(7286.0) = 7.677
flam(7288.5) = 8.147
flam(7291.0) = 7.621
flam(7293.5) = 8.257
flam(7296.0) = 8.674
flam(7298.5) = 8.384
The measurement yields 7.4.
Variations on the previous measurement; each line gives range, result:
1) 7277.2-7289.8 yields 8.03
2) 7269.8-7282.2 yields 8.12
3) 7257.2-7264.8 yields 8.29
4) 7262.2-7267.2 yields 7.79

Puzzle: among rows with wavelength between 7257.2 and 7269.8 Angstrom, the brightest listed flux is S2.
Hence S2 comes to 8.845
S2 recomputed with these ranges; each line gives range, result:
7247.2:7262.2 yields 9.197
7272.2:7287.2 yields 8.637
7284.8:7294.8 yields 8.257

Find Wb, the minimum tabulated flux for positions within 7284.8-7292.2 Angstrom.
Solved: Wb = 7.621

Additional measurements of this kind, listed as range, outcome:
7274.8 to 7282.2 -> 7.217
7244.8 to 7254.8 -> 8.163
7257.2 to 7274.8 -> 6.479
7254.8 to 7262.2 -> 7.987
